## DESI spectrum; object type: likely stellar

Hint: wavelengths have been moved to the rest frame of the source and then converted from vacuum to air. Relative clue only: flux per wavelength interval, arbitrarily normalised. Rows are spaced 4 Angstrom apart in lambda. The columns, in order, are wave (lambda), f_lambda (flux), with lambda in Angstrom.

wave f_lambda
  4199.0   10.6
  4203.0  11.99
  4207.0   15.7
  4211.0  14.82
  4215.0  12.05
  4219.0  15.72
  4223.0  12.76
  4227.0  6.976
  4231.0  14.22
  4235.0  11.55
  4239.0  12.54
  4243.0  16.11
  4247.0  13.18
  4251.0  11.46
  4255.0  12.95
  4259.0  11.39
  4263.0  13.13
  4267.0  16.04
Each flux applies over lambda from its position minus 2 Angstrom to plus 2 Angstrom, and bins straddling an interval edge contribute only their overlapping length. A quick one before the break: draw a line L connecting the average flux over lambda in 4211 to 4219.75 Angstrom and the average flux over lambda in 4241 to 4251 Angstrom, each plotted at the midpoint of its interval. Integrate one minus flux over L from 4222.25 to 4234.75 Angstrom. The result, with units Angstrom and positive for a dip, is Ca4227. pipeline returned 2.4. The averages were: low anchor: 13.8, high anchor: 14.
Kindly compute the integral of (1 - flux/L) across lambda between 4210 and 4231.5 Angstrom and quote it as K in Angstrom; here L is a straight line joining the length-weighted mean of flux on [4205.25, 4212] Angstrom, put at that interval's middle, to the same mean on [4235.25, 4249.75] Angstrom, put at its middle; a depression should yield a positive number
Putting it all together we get 3.1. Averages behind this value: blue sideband 15.3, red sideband 13.5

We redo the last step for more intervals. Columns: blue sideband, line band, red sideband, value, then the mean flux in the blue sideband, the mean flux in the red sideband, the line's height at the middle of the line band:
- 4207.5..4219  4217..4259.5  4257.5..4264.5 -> 1.5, 14.1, 12.3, 13.1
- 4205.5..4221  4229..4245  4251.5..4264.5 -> -0.3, 14.5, 12.3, 13.4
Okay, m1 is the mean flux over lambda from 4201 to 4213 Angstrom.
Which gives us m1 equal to 14.2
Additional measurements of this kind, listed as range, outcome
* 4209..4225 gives 13.8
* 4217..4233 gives 12.4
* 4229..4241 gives 12.8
